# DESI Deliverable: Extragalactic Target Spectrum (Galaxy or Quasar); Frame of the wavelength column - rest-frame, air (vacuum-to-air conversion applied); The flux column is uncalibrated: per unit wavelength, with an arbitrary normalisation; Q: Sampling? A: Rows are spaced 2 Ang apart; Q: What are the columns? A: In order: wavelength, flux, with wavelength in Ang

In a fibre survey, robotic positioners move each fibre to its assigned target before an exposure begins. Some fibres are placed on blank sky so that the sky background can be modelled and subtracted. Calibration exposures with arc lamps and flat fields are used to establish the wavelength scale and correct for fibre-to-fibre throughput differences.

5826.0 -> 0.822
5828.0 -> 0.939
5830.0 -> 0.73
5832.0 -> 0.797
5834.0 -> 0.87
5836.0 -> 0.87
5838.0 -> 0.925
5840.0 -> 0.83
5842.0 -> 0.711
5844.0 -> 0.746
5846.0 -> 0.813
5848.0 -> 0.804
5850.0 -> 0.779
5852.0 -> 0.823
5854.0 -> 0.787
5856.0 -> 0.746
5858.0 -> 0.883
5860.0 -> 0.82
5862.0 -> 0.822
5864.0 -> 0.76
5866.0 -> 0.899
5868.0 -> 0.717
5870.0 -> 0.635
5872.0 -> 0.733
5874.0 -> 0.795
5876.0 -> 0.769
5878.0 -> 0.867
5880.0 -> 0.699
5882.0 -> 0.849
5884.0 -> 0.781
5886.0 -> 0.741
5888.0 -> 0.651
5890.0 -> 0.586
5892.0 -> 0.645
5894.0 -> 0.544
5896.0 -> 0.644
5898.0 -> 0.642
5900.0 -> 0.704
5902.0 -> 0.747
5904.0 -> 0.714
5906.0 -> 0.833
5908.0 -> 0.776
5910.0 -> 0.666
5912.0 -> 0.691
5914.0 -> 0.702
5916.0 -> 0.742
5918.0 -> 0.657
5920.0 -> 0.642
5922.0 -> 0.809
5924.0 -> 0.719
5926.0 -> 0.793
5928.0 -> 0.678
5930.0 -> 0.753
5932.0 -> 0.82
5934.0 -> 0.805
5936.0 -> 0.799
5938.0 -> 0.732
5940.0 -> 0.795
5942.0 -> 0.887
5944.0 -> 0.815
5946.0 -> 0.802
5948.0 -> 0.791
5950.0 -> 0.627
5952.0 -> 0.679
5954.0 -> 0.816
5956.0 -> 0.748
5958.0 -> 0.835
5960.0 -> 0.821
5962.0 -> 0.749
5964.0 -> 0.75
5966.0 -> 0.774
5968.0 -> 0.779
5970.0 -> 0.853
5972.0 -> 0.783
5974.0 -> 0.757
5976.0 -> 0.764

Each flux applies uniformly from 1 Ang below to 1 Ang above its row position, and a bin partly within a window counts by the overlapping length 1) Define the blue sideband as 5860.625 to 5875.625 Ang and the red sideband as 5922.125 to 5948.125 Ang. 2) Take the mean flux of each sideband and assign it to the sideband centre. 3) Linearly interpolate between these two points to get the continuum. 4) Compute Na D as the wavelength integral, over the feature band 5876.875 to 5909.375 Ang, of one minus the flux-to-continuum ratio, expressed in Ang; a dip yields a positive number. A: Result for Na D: 2.5 Ang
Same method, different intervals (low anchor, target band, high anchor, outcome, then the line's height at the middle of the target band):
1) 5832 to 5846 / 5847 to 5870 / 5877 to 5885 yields 0.43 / 0.812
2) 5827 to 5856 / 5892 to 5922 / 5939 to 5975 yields 3.76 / 0.795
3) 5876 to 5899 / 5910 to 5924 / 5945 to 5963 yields 0.43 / 0.727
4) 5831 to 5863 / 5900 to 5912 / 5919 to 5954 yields 0.64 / 0.78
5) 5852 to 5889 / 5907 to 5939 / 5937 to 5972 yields 1.73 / 0.778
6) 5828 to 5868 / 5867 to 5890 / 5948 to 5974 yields 1.68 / 0.8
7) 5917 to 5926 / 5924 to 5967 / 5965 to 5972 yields -0.87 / 0.759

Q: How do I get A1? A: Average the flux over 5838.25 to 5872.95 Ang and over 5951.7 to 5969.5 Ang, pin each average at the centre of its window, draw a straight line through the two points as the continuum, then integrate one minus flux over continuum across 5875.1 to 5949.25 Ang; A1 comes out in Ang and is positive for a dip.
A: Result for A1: 4.2 Ang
